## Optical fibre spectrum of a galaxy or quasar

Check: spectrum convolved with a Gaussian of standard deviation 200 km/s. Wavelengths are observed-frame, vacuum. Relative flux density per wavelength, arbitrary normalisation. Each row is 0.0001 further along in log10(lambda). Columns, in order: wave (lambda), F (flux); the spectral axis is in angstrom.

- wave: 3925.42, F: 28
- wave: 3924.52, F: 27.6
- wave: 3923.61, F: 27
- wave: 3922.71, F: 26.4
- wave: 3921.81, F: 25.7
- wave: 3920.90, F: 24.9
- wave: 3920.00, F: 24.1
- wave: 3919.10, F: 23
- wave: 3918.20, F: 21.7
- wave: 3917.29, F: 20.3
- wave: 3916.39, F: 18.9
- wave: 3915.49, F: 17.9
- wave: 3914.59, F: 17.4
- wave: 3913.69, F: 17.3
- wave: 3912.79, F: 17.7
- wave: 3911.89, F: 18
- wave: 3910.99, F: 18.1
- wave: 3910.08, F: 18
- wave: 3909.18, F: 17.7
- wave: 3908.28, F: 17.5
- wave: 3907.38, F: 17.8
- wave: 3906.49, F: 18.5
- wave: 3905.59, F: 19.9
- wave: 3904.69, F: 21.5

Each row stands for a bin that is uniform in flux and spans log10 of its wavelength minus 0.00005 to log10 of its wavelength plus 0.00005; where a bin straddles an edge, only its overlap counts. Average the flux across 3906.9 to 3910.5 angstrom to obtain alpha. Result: 17.8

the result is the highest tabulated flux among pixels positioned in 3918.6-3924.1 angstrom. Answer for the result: 27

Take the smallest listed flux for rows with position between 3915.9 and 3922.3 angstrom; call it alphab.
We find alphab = 18.9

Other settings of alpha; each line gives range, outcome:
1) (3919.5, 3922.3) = 24.9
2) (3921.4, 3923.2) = 26.2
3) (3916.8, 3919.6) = 21.7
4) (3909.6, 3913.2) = 17.9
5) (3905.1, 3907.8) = 18.8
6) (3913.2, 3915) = 17.4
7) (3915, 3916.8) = 18.4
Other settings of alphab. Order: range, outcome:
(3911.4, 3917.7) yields 17.3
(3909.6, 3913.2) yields 17.7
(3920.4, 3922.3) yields 24.9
